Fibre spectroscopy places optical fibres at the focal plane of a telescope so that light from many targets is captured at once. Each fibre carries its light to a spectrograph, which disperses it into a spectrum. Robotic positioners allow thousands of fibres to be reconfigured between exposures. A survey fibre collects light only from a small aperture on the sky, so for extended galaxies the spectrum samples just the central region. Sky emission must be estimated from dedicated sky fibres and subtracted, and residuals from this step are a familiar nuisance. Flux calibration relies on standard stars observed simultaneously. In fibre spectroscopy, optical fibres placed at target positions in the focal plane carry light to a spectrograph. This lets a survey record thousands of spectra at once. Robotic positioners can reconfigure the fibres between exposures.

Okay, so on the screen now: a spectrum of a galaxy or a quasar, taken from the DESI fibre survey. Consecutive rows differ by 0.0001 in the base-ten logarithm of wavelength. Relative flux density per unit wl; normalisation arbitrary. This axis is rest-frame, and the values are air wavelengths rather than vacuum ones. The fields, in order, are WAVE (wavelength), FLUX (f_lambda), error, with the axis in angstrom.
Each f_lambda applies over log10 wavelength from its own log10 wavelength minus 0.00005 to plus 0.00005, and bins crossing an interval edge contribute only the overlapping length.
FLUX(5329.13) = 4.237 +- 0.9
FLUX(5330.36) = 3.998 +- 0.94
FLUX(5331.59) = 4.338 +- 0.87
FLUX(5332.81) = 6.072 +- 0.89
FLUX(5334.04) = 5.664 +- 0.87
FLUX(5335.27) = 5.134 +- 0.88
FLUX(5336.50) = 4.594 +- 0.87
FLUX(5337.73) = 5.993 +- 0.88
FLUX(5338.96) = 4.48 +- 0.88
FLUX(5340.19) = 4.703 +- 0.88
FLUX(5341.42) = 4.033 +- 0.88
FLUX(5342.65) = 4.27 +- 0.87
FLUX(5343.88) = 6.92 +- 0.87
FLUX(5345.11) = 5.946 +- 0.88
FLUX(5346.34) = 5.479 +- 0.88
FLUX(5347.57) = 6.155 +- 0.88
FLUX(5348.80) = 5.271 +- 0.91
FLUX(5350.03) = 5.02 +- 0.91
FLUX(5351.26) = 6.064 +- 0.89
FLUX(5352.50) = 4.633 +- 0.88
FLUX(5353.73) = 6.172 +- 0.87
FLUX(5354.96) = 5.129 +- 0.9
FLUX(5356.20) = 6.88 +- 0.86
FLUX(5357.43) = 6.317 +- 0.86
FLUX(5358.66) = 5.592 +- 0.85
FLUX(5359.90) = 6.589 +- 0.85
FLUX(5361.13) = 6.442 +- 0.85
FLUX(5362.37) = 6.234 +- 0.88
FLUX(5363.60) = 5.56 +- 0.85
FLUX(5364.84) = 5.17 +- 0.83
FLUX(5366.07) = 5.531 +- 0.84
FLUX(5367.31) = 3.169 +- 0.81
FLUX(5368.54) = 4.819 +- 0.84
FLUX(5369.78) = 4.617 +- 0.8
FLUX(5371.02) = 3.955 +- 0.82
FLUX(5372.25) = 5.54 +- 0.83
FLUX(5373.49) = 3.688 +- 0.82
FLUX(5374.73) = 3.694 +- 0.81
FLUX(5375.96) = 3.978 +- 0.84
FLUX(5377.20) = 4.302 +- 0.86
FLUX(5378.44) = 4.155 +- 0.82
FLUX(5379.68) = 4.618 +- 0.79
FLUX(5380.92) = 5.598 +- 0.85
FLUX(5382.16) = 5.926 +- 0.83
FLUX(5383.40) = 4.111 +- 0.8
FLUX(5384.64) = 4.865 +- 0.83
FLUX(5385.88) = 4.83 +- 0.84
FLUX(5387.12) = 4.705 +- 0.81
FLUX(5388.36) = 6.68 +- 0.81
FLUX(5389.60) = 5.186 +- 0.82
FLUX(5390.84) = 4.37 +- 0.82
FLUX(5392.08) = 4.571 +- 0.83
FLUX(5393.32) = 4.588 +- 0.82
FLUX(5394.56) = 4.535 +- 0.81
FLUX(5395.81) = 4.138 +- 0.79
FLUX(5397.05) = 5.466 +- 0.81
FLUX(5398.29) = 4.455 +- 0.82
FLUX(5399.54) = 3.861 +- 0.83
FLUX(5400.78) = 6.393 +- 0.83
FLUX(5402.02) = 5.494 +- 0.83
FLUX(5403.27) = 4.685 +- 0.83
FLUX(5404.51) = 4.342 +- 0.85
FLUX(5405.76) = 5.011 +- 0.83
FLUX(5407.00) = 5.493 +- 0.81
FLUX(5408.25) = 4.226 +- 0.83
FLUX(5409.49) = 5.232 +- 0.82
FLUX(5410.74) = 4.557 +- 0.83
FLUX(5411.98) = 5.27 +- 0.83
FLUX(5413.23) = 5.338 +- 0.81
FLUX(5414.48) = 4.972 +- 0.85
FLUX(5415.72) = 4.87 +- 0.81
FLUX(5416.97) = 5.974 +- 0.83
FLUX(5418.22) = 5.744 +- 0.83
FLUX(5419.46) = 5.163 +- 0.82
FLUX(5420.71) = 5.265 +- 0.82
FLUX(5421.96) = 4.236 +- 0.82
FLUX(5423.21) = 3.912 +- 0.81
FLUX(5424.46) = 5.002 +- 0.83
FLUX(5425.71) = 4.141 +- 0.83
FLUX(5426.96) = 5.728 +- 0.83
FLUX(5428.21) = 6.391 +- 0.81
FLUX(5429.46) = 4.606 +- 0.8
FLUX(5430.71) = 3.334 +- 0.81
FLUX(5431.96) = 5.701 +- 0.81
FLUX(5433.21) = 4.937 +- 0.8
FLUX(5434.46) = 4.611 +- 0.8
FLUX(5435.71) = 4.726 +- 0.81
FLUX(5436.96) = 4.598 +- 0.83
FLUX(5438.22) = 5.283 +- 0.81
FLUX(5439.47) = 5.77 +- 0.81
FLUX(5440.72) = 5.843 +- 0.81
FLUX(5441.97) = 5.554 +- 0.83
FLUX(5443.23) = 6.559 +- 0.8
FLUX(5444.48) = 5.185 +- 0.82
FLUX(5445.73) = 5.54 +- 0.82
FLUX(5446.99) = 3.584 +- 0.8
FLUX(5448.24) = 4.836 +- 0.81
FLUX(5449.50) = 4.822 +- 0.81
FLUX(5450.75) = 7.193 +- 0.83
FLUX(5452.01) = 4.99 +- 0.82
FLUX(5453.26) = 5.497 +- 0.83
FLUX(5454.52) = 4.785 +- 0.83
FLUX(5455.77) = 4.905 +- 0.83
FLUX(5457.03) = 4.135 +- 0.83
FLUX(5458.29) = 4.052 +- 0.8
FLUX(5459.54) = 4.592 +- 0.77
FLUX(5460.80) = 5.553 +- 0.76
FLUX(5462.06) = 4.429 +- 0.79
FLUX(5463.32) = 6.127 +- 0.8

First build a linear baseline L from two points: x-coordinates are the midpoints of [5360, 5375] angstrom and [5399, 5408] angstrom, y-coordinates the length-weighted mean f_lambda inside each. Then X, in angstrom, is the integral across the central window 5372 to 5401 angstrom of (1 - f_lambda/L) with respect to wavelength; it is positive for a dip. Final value 1.5 angstrom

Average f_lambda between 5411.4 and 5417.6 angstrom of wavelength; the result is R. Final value 5.28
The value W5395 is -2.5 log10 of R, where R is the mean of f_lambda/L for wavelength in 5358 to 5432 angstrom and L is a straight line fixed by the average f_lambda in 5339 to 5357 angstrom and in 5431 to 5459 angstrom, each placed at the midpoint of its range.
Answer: 0.075 mag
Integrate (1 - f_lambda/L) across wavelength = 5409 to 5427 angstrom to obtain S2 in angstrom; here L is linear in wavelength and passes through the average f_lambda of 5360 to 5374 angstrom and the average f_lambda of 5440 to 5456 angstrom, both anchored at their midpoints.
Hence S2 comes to 0.79 angstrom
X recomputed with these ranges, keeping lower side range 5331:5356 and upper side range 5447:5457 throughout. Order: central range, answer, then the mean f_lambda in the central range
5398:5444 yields 1.0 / 5.07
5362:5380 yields 2.4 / 4.58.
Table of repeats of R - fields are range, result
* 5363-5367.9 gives 4.86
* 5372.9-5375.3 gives 3.69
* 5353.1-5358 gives 6.12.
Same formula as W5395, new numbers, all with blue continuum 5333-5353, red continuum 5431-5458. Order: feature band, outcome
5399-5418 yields 0.03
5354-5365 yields -0.15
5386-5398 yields 0.07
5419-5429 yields 0.05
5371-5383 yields 0.15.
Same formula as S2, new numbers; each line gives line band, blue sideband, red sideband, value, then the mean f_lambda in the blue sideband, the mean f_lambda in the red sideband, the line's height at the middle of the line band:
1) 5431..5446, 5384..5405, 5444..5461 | -1.11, 4.9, 4.96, 4.94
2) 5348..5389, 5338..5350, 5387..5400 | -0.95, 5.26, 4.79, 5.03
